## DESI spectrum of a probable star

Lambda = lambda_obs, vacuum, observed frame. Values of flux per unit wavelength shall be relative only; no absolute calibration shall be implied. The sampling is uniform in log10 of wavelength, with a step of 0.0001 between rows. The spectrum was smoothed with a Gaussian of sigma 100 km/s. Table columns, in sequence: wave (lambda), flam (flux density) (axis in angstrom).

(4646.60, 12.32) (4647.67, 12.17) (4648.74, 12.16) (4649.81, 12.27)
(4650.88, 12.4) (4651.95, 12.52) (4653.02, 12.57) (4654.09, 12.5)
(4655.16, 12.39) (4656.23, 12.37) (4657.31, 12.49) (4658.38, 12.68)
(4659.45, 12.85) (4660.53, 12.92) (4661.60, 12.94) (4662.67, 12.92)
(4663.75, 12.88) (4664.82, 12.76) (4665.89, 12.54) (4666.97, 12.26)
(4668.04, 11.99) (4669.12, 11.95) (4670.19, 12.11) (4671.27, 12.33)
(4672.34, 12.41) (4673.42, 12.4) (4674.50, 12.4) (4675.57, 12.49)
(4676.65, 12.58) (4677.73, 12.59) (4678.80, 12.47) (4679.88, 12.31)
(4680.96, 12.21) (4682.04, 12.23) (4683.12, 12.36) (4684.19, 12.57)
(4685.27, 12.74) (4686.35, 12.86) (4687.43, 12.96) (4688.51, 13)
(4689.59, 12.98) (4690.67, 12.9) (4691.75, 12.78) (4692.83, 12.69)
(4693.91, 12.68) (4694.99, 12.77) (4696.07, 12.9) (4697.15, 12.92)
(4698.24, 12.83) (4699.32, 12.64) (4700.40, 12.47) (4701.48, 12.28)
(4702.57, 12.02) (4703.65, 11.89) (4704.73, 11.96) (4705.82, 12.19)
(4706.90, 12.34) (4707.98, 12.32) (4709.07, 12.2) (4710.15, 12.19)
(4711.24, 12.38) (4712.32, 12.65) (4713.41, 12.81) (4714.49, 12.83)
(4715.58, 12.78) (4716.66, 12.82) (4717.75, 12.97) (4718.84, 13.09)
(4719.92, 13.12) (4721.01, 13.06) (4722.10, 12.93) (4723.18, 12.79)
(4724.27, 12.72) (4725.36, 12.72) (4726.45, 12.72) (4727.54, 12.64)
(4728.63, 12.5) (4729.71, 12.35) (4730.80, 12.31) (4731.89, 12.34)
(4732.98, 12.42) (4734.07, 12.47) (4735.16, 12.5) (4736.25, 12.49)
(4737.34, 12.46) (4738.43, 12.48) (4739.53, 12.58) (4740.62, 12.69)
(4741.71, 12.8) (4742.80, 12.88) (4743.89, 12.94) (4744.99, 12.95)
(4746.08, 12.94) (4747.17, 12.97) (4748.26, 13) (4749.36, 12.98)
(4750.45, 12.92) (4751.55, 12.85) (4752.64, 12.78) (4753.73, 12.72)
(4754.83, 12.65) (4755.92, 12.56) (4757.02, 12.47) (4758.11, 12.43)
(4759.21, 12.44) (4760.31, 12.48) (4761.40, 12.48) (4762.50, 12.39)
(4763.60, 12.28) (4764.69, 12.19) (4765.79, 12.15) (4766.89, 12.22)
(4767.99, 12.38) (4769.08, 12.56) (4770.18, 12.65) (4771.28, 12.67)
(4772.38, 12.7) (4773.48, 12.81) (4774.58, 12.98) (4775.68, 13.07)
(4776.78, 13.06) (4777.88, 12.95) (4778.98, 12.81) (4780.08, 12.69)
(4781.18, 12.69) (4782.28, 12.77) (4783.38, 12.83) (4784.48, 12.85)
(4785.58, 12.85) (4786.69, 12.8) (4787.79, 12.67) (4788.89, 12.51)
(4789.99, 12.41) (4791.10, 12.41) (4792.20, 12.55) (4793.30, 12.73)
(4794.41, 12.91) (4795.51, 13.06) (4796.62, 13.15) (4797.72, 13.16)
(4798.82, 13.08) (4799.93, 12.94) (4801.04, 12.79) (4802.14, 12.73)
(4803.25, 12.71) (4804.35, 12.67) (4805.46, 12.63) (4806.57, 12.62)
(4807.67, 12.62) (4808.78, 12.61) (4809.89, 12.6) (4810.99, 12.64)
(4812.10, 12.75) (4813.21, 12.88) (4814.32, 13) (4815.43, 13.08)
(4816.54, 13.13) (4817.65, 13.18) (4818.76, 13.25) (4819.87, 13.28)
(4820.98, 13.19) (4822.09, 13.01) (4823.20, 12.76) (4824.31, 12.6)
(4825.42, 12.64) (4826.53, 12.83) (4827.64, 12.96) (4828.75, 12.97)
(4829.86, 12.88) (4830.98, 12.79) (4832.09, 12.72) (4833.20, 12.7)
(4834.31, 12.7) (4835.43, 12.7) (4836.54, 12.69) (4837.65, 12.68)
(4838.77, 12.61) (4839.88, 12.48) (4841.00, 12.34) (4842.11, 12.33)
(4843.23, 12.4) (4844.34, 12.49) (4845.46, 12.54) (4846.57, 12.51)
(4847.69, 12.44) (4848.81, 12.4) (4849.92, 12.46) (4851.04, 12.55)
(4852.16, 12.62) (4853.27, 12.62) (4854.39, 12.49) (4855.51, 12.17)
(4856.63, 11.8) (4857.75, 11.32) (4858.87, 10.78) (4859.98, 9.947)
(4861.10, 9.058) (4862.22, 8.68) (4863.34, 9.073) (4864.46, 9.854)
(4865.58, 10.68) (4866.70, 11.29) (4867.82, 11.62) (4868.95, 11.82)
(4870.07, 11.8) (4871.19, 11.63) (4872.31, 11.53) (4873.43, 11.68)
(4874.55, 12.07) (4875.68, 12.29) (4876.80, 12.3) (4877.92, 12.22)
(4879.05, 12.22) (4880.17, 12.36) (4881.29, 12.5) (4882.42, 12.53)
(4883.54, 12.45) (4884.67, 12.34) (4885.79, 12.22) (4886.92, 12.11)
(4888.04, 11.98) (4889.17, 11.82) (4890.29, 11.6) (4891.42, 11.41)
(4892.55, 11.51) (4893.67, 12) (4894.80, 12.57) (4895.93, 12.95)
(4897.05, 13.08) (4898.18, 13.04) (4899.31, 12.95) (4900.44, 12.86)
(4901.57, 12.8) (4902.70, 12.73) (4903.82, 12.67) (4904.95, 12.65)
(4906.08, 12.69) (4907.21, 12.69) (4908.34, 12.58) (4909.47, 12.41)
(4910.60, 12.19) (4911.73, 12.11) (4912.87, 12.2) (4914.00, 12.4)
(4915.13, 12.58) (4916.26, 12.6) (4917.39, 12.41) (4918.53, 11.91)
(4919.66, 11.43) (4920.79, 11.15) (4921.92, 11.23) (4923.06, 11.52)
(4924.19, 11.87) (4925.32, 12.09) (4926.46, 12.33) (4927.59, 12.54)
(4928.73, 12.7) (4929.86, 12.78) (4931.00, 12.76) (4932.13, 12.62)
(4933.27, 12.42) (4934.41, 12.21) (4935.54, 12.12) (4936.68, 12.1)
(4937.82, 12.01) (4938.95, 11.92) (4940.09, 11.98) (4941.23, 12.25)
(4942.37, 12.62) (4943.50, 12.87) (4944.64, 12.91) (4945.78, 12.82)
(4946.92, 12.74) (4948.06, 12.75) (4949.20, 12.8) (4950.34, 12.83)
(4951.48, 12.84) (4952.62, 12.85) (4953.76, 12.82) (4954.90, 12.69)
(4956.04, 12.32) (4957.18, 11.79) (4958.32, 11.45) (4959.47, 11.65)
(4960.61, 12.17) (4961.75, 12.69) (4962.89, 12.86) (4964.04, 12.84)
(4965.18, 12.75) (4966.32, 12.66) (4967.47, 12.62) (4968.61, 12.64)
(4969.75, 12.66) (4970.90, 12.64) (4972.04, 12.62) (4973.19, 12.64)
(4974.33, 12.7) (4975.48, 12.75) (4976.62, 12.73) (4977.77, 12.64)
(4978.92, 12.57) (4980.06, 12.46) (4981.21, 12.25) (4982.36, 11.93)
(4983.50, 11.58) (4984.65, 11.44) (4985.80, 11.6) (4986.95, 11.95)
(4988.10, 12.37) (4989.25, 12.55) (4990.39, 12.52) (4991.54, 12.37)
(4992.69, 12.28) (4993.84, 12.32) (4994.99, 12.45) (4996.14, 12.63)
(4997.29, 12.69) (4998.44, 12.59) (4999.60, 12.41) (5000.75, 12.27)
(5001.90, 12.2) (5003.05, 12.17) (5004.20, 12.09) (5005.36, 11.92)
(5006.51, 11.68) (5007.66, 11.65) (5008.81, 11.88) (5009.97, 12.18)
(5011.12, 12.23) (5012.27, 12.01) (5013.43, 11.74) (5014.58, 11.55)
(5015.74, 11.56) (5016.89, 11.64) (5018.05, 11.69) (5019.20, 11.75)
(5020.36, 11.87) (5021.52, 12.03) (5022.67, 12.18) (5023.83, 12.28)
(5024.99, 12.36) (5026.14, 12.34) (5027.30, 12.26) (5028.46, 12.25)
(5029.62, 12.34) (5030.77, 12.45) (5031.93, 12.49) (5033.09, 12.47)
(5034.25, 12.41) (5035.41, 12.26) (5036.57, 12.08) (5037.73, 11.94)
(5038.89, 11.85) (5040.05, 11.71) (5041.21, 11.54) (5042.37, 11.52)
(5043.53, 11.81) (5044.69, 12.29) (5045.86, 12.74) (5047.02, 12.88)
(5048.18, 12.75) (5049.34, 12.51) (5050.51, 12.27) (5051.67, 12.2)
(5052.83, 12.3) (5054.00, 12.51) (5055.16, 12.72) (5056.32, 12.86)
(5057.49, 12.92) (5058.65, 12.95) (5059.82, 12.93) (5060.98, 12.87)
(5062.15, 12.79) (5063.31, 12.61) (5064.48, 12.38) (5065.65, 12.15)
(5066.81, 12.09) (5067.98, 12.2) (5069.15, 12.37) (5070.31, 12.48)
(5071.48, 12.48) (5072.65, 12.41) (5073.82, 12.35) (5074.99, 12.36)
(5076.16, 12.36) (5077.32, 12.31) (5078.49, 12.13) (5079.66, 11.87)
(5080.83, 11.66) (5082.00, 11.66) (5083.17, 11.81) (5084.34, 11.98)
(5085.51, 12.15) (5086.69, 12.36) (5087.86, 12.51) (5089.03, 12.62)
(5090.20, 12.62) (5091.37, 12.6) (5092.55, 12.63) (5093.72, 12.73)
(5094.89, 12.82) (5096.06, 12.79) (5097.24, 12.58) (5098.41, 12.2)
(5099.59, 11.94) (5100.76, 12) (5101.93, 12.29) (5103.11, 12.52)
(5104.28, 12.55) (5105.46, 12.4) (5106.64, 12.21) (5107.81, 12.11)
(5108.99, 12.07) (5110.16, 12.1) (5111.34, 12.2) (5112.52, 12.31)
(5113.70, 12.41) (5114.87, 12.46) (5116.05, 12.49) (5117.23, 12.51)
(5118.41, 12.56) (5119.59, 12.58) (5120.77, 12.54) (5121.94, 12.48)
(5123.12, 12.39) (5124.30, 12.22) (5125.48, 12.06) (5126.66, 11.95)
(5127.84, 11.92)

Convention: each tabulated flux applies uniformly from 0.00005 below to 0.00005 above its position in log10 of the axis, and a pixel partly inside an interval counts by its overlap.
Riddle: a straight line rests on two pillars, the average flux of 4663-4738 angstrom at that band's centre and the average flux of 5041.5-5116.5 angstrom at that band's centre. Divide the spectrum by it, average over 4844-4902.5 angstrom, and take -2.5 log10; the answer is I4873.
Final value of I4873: 0.05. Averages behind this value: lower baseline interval 12.6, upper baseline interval 12.4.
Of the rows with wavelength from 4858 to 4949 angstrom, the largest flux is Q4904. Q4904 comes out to 13.08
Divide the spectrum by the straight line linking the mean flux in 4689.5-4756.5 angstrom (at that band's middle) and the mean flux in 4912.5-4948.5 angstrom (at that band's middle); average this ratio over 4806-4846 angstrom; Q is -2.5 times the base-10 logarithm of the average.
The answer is -0.03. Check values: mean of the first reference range 12.7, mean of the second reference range 12.3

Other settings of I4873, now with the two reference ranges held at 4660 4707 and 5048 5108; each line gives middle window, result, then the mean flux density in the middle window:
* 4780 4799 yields -0.02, 12.8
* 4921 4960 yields 0.01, 12.3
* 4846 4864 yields 0.10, 11.4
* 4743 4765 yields -0.01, 12.7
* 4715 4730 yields -0.02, 12.8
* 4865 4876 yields 0.08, 11.6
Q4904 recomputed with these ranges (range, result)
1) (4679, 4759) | 13.12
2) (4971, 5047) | 12.75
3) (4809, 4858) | 13.28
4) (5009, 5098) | 12.95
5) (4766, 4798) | 13.16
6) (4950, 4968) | 12.86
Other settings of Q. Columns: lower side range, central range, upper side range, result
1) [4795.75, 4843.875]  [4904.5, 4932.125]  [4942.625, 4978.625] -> 0.036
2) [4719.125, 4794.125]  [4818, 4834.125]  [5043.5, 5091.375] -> -0.025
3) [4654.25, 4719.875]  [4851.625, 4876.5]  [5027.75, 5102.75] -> 0.113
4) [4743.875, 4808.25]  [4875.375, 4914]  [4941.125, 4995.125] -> 0.015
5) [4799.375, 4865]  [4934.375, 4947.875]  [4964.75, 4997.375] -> 0.000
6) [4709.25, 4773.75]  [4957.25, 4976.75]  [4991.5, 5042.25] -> -0.027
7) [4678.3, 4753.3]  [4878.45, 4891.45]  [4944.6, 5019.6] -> 0.025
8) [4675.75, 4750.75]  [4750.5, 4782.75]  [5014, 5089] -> -0.004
